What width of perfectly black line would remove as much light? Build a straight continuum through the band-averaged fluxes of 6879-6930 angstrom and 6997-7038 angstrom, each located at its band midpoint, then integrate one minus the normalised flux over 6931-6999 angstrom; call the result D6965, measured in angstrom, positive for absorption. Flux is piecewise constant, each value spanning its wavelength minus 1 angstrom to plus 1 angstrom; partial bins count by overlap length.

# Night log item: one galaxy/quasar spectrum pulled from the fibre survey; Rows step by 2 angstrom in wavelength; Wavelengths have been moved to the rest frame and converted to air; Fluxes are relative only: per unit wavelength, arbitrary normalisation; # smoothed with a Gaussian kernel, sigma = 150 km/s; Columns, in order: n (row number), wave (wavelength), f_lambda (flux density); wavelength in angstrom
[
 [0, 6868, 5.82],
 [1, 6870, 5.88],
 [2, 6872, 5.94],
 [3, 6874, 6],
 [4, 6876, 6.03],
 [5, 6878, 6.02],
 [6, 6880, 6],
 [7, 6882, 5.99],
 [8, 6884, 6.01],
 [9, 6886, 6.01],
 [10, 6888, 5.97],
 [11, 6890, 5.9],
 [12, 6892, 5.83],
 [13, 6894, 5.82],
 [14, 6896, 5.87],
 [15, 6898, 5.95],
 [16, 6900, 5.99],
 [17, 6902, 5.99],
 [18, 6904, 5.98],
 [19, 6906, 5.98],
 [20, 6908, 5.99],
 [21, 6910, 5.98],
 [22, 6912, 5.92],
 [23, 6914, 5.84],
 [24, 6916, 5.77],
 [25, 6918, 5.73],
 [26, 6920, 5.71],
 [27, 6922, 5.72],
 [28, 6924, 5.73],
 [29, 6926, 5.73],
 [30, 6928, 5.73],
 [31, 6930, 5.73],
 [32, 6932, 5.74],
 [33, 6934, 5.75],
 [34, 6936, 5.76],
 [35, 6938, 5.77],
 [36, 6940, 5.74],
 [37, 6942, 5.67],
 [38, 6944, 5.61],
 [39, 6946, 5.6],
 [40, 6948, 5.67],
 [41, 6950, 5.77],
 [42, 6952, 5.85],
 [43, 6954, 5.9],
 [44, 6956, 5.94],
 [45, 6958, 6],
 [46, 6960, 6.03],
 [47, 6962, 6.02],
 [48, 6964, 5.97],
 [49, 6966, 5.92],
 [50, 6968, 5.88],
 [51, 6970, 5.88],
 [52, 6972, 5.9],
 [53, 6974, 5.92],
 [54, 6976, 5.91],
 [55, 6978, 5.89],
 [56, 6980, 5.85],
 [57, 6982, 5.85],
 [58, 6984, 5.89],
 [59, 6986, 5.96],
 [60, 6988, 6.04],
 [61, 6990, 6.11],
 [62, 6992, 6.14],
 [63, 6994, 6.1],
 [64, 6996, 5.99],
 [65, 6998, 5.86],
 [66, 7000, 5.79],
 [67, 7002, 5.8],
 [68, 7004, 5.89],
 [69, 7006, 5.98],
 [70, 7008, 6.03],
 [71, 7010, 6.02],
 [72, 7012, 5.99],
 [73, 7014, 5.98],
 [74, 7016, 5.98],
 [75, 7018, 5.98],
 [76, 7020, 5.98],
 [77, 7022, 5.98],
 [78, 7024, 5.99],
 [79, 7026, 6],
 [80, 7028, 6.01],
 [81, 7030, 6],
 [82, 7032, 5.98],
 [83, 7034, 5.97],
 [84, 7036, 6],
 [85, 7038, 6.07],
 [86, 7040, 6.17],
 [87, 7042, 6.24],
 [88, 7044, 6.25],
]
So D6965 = 0.5 angstrom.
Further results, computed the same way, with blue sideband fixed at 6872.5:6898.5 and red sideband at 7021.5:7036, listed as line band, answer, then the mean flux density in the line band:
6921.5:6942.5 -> 0.8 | 5.74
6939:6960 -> 0.6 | 5.79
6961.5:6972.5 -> 0.1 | 5.93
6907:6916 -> 0.1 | 5.91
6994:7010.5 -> 0.2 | 5.93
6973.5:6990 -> 0.1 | 5.93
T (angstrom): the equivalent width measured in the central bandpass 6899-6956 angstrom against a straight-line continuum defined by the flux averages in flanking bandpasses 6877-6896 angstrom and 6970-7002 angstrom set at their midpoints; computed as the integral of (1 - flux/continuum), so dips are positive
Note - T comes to 1.4 angstrom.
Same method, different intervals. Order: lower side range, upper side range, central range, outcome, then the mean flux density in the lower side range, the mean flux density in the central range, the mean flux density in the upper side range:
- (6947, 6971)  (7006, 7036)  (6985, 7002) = -0.1 angstrom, 5.9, 5.99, 5.99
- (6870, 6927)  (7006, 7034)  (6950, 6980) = 0.2 angstrom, 5.91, 5.92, 5.99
